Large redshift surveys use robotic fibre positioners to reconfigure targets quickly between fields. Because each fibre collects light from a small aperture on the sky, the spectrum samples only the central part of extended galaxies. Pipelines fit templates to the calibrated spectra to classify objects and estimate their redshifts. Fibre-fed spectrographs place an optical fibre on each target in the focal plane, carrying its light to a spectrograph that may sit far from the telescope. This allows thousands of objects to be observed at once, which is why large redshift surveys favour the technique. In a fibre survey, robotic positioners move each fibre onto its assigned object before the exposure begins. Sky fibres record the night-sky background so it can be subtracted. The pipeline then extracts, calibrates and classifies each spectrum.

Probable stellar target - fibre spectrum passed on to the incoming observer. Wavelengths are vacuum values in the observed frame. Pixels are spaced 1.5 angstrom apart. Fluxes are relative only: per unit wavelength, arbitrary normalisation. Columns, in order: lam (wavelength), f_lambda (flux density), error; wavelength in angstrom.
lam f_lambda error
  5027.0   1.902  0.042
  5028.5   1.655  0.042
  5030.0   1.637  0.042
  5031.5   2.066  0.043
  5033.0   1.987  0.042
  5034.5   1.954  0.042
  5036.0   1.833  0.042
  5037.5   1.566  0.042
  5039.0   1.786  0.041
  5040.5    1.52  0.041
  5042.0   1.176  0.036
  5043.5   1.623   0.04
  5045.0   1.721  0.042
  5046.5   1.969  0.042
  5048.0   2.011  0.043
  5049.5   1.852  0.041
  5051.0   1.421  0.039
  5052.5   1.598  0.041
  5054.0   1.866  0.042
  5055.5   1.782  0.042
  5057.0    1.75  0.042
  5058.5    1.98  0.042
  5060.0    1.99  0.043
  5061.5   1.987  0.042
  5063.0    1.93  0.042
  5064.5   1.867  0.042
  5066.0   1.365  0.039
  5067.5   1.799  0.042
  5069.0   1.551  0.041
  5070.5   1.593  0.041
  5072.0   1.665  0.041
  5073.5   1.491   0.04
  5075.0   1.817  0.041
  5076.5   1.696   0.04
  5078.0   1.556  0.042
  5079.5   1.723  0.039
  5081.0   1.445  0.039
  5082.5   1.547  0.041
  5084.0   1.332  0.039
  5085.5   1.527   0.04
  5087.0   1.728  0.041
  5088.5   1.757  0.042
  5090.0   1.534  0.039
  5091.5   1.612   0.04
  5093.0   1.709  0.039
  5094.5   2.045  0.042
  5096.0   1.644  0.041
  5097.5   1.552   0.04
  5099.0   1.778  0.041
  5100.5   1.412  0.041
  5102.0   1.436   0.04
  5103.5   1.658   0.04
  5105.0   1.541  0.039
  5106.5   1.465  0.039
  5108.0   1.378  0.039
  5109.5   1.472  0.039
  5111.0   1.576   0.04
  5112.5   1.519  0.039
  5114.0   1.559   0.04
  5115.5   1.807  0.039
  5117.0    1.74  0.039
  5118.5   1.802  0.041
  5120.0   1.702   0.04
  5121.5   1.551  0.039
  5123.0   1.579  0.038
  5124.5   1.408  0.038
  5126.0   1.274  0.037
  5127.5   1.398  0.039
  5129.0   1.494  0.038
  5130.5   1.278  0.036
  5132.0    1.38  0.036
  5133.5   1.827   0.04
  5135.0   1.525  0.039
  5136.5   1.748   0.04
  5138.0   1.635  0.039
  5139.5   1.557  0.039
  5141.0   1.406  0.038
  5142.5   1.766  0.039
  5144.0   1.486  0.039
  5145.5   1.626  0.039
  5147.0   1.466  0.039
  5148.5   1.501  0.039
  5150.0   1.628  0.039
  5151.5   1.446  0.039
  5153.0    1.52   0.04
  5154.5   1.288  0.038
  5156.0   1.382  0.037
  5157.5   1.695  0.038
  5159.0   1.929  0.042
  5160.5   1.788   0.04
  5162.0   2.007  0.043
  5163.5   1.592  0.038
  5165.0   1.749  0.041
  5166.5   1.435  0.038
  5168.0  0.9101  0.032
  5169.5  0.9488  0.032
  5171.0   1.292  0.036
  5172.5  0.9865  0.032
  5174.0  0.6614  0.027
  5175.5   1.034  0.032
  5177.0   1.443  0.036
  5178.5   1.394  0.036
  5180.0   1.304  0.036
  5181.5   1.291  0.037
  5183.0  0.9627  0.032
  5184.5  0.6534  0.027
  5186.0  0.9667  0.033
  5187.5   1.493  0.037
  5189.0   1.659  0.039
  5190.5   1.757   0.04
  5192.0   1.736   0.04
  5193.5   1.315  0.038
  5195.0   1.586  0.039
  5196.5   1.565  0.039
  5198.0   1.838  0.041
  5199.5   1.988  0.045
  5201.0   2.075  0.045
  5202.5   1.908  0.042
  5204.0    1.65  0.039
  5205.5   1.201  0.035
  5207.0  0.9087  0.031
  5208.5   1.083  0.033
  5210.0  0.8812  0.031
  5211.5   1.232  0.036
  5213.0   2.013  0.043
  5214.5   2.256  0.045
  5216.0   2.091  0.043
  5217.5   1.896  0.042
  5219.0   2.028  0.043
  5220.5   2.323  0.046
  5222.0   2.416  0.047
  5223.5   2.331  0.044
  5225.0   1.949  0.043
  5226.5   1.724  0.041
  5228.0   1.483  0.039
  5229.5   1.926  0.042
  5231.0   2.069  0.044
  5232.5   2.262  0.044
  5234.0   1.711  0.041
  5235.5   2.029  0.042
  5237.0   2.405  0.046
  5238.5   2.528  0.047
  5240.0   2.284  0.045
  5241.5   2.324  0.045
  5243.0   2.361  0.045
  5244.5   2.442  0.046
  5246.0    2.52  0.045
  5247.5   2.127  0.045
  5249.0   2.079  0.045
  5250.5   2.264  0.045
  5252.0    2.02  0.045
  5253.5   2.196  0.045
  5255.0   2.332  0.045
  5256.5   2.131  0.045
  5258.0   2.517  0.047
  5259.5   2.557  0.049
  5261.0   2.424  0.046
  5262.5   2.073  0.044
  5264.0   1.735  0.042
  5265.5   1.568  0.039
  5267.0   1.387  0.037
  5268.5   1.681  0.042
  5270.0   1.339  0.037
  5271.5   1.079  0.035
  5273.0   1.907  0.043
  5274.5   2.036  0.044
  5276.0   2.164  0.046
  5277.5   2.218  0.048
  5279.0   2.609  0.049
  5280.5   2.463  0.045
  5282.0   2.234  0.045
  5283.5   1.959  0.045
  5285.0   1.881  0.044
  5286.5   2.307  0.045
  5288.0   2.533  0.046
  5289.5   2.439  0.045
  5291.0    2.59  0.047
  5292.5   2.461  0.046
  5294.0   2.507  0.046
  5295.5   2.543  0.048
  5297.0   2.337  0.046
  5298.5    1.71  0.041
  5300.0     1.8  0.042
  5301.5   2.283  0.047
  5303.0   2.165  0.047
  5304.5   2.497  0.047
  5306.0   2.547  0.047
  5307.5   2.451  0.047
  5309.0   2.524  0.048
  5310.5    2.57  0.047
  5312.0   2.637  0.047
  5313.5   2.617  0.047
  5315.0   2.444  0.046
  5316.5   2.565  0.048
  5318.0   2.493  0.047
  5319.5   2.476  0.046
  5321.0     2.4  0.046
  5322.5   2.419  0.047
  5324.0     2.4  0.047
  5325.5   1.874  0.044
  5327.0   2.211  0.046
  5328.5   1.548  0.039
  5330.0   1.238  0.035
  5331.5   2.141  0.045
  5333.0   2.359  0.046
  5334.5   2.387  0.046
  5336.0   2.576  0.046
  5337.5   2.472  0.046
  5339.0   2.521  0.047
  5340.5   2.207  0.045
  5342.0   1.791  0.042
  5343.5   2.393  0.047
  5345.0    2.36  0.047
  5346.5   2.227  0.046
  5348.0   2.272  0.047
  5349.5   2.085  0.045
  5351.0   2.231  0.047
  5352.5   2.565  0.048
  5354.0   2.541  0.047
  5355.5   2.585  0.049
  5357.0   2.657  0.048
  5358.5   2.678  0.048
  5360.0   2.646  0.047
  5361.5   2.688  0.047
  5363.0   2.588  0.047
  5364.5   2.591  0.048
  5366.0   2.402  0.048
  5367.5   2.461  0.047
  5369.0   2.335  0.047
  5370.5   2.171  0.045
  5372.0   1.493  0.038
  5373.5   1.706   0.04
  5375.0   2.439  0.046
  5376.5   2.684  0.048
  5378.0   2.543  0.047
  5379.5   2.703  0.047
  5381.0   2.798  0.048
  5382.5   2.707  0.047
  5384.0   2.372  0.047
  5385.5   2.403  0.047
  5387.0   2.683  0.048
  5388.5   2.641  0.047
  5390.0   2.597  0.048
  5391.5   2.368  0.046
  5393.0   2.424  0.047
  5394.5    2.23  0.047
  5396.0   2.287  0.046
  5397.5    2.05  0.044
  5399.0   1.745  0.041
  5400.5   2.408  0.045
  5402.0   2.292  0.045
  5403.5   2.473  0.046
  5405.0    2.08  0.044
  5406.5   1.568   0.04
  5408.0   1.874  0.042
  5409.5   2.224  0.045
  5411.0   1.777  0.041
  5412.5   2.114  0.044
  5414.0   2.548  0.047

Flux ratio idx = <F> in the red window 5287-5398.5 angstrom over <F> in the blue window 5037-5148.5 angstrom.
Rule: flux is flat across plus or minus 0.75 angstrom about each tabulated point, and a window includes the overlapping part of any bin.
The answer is 1.5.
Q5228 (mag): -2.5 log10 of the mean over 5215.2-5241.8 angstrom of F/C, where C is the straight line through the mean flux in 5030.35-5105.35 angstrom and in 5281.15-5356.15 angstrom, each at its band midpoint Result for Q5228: 0.00 mag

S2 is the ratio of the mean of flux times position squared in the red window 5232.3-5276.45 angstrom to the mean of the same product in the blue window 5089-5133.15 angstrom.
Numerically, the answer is 1.4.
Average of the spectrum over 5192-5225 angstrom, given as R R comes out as 1.75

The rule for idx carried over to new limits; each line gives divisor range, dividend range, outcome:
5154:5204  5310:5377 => 1.61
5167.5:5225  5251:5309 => 1.43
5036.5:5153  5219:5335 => 1.35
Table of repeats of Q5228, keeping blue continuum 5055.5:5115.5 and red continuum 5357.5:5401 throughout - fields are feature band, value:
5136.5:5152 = 0.152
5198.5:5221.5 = 0.153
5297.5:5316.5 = -0.066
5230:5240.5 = -0.072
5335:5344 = -0.010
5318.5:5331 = 0.093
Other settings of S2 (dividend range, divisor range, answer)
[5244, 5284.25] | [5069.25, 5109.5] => 1.39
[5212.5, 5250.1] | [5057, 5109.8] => 1.38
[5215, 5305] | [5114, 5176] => 1.49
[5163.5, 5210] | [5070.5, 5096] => 0.86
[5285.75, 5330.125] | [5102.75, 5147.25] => 1.61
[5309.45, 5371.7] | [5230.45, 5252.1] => 1.09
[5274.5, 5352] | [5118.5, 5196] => 1.69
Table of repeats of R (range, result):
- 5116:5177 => 1.49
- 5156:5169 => 1.61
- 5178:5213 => 1.42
